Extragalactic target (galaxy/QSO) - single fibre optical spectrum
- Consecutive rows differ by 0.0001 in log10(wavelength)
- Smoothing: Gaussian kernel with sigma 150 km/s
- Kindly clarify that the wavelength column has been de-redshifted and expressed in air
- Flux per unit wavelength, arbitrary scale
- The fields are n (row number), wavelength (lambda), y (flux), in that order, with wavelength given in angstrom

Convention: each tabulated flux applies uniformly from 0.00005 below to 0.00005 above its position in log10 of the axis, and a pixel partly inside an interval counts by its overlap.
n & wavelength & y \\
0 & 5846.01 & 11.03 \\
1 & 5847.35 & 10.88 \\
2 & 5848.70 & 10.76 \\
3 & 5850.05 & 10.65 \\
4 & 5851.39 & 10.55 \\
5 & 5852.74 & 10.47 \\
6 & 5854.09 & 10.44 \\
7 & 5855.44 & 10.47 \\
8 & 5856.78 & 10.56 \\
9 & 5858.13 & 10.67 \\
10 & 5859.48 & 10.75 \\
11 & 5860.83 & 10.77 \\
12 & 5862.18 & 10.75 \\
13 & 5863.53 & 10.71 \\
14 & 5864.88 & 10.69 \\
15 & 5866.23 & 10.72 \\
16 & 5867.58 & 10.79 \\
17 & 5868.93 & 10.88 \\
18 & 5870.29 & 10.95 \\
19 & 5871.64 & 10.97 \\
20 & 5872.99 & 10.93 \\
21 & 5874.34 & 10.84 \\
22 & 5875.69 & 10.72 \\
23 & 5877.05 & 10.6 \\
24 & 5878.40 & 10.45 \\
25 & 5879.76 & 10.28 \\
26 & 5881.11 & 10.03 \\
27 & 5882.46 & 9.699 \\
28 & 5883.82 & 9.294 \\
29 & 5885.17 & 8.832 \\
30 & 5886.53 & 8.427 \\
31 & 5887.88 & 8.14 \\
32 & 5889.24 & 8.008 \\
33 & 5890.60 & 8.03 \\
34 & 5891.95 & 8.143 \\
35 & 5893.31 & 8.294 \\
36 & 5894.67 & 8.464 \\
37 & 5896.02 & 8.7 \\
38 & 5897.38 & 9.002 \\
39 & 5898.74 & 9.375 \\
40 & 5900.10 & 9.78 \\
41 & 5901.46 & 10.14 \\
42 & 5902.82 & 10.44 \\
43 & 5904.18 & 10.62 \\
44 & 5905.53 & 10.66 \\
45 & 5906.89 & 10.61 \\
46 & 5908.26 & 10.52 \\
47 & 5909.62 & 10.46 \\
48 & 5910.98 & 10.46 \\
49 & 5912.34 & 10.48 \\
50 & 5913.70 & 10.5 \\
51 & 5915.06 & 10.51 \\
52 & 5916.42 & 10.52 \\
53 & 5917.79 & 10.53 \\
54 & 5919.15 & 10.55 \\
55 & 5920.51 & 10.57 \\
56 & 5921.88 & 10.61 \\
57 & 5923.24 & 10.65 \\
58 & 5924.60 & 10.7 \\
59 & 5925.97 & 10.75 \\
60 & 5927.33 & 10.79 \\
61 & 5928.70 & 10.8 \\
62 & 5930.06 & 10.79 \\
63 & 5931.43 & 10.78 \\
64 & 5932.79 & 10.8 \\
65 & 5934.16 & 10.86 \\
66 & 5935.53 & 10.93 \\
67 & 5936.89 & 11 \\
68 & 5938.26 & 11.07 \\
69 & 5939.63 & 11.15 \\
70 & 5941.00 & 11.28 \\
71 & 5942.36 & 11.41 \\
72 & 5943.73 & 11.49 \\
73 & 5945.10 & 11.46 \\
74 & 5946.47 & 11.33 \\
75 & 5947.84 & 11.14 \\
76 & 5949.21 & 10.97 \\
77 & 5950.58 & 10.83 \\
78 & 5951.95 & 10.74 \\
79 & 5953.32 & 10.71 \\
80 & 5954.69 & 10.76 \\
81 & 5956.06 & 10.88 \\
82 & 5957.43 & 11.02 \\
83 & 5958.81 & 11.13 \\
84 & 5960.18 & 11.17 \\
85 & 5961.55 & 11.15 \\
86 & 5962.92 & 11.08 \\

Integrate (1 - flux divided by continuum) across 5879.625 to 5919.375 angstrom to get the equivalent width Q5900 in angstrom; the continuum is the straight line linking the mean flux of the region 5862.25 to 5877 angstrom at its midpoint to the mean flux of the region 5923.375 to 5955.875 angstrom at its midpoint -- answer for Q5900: 4.6 angstrom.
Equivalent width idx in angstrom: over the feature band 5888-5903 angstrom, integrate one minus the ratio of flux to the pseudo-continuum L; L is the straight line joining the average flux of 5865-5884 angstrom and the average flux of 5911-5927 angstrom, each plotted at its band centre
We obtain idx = 2.4 angstrom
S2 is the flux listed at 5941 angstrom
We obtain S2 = 11.28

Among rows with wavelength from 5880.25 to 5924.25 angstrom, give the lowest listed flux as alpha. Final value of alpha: 8.008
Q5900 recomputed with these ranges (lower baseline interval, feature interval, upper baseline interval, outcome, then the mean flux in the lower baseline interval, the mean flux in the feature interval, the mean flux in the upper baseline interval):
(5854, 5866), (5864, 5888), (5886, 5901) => -1.3 angstrom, 10.7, 10.2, 8.6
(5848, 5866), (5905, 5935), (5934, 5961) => 0.8 angstrom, 10.6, 10.6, 11.1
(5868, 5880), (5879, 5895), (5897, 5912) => 2.6 angstrom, 10.7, 8.82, 10.2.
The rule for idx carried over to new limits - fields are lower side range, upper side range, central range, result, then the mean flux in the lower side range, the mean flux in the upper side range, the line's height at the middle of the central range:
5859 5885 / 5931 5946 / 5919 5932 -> 0.4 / 10.5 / 11.1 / 11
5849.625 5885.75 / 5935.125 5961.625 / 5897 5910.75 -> 0.7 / 10.5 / 11.1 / 10.8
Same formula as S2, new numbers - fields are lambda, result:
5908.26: 10.52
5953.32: 10.71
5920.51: 10.57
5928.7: 10.8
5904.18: 10.62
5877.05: 10.6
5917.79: 10.53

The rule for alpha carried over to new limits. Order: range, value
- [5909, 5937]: 10.46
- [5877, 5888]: 8.14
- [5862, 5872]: 10.69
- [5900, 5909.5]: 9.78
